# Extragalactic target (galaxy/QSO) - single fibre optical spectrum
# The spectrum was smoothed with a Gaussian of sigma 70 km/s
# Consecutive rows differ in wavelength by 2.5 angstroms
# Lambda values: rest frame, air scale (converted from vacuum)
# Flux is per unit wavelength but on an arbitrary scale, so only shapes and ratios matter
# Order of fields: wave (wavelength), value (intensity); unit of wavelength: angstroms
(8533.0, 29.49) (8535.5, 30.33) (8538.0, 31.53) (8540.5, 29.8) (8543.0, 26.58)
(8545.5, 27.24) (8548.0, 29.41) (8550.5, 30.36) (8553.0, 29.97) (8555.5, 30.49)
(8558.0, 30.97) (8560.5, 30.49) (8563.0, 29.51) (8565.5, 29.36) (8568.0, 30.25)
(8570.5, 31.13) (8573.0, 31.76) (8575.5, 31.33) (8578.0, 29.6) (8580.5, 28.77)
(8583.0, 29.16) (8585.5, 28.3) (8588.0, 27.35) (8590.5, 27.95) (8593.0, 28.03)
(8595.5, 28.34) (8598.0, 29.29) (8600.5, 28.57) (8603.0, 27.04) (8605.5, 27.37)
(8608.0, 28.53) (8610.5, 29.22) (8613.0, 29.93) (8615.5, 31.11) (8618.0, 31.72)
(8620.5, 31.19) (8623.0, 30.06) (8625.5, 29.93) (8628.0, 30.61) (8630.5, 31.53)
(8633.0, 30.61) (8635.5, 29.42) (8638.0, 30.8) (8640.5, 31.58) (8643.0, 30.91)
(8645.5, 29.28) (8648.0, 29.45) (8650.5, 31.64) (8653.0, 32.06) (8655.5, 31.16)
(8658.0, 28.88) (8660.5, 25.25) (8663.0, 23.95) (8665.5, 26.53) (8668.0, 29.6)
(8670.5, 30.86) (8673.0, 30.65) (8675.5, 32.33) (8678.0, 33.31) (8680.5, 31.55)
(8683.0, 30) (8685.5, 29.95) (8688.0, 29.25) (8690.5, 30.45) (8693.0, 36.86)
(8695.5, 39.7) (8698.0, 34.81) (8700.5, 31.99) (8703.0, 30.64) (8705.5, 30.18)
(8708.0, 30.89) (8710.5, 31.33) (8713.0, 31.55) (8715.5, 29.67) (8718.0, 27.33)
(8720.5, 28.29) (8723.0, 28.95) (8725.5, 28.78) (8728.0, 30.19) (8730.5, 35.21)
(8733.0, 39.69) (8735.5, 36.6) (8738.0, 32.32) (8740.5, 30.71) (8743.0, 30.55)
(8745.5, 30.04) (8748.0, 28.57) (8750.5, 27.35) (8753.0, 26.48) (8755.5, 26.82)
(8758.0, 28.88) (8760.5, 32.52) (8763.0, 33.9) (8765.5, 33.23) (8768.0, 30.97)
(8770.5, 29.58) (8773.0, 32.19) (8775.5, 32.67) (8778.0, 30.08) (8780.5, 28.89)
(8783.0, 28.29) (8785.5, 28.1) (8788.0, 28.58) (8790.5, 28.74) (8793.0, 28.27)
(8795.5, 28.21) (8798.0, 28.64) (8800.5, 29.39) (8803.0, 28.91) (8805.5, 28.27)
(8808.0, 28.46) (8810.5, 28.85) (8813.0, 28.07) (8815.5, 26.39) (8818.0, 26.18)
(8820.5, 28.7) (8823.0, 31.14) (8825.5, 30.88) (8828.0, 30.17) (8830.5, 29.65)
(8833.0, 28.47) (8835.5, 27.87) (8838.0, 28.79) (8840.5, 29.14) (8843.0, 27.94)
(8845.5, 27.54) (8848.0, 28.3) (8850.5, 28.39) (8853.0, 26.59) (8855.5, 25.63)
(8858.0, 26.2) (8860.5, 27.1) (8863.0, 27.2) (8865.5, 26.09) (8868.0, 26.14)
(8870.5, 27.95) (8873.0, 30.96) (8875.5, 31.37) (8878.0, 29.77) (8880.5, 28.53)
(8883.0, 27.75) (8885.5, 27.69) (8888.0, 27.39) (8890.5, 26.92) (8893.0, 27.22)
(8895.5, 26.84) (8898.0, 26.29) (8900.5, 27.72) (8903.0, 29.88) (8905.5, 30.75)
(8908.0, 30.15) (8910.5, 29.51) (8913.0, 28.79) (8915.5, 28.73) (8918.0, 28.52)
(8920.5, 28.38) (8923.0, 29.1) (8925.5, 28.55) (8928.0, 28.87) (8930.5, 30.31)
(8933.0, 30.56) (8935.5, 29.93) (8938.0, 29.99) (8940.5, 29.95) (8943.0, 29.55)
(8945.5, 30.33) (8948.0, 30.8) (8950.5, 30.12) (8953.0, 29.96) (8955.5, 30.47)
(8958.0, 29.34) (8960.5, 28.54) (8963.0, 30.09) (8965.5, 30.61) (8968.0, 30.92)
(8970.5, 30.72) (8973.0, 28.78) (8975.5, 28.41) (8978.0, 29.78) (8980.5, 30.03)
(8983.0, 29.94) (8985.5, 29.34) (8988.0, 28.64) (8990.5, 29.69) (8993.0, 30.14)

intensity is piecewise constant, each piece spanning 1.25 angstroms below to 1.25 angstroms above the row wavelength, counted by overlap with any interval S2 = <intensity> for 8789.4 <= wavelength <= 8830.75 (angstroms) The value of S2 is 28.7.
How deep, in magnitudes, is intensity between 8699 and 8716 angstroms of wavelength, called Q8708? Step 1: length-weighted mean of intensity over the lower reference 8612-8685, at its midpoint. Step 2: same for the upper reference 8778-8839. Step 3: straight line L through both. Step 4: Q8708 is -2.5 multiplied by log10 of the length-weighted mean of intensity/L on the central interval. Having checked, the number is -0.05 mag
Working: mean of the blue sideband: 30.2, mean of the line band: 31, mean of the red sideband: 28.7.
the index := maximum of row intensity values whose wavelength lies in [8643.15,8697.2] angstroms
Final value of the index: 39.7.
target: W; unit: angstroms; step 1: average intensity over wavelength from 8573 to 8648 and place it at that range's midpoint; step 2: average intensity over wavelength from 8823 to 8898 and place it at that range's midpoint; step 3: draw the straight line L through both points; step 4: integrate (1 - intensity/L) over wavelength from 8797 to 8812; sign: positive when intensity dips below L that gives -0.2 angstroms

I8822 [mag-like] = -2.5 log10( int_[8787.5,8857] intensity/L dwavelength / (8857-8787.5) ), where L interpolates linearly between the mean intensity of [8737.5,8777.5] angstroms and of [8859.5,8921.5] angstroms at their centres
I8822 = 0.04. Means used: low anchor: 30.4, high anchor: 28.3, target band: 28.4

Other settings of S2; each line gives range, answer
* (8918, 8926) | 28.7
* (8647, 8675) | 29.2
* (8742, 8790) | 29.9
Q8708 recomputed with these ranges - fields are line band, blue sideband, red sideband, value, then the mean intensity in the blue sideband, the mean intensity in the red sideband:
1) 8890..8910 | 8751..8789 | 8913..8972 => 0.06 mag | 30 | 29.7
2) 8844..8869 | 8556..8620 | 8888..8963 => 0.09 mag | 29.4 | 29.2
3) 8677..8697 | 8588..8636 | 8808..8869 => -0.13 mag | 29.4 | 28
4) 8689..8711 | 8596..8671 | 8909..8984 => -0.12 mag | 29.6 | 29.7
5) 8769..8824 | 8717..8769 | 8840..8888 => 0.02 mag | 30.8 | 27.9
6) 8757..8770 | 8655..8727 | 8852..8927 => -0.08 mag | 30.5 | 28.1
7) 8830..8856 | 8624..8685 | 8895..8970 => 0.06 mag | 30.1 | 29.5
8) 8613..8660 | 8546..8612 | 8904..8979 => -0.04 mag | 29.3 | 29.7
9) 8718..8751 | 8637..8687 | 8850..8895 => -0.07 mag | 30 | 27.7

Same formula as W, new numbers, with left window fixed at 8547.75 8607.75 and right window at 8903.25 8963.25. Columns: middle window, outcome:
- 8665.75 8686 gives -1.0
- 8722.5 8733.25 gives -1.0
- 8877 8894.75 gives 1.1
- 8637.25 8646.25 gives -0.4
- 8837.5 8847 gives 0.4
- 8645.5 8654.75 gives -0.4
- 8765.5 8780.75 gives -0.8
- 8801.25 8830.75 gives 0.8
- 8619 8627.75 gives -0.3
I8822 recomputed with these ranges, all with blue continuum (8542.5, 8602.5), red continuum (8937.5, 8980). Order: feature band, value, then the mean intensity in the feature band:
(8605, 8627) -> -0.02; 30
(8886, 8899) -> 0.11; 27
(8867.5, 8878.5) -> 0.01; 29.4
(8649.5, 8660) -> -0.04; 30.5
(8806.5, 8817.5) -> 0.07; 27.8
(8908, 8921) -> 0.03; 28.9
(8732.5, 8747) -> -0.12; 32.9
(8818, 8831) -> 0.00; 29.8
